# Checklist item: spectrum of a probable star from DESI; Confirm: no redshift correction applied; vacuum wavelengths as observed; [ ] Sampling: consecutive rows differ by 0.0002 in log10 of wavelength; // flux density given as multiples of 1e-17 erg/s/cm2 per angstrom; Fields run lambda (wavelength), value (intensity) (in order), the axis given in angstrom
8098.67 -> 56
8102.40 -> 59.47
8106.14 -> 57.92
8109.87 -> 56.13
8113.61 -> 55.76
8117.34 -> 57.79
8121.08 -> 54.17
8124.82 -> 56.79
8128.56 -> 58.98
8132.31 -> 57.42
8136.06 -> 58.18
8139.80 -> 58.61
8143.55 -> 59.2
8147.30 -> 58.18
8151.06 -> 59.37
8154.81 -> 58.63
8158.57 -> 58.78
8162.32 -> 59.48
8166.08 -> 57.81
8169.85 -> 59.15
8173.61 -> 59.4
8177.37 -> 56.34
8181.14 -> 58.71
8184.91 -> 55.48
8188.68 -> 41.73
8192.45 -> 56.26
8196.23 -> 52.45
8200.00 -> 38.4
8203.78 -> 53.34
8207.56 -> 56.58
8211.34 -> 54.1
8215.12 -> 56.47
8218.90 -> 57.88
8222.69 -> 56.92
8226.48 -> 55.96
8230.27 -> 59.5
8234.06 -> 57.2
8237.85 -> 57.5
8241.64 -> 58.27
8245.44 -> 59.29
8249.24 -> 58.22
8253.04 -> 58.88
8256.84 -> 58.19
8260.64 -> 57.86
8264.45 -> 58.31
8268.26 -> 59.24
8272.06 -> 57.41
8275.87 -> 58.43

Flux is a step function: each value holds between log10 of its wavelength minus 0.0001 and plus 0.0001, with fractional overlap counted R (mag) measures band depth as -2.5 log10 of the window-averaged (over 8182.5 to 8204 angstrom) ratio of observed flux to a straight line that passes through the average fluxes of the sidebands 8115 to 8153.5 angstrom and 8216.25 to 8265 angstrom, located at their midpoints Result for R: 0.17 mag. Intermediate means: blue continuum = 57.9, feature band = 49.5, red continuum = 58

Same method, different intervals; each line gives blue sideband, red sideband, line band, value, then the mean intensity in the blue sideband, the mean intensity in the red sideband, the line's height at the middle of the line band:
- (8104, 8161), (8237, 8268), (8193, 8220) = 0.11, 57.8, 58.4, 58.1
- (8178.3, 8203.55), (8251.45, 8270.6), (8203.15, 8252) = -0.04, 50.9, 58.5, 54.9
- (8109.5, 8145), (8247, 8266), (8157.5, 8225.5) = 0.06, 57.3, 58.3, 57.8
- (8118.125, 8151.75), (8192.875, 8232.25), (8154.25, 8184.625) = -0.04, 57.8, 54.2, 56.2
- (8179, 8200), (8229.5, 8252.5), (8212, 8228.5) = -0.02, 51.7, 58.3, 55.6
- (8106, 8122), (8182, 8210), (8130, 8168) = -0.09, 56.3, 51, 54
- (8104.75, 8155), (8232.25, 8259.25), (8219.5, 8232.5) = 0.01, 57.6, 58.2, 58.1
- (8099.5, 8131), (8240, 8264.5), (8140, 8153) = -0.03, 57.1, 58.4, 57.4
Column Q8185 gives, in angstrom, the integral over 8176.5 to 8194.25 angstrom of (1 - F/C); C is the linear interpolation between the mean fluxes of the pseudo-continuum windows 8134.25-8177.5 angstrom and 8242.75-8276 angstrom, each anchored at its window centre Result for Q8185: 1.5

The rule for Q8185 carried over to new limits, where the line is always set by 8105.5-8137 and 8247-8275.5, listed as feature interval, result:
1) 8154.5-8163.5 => -0.26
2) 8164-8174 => -0.22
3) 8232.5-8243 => 0.08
